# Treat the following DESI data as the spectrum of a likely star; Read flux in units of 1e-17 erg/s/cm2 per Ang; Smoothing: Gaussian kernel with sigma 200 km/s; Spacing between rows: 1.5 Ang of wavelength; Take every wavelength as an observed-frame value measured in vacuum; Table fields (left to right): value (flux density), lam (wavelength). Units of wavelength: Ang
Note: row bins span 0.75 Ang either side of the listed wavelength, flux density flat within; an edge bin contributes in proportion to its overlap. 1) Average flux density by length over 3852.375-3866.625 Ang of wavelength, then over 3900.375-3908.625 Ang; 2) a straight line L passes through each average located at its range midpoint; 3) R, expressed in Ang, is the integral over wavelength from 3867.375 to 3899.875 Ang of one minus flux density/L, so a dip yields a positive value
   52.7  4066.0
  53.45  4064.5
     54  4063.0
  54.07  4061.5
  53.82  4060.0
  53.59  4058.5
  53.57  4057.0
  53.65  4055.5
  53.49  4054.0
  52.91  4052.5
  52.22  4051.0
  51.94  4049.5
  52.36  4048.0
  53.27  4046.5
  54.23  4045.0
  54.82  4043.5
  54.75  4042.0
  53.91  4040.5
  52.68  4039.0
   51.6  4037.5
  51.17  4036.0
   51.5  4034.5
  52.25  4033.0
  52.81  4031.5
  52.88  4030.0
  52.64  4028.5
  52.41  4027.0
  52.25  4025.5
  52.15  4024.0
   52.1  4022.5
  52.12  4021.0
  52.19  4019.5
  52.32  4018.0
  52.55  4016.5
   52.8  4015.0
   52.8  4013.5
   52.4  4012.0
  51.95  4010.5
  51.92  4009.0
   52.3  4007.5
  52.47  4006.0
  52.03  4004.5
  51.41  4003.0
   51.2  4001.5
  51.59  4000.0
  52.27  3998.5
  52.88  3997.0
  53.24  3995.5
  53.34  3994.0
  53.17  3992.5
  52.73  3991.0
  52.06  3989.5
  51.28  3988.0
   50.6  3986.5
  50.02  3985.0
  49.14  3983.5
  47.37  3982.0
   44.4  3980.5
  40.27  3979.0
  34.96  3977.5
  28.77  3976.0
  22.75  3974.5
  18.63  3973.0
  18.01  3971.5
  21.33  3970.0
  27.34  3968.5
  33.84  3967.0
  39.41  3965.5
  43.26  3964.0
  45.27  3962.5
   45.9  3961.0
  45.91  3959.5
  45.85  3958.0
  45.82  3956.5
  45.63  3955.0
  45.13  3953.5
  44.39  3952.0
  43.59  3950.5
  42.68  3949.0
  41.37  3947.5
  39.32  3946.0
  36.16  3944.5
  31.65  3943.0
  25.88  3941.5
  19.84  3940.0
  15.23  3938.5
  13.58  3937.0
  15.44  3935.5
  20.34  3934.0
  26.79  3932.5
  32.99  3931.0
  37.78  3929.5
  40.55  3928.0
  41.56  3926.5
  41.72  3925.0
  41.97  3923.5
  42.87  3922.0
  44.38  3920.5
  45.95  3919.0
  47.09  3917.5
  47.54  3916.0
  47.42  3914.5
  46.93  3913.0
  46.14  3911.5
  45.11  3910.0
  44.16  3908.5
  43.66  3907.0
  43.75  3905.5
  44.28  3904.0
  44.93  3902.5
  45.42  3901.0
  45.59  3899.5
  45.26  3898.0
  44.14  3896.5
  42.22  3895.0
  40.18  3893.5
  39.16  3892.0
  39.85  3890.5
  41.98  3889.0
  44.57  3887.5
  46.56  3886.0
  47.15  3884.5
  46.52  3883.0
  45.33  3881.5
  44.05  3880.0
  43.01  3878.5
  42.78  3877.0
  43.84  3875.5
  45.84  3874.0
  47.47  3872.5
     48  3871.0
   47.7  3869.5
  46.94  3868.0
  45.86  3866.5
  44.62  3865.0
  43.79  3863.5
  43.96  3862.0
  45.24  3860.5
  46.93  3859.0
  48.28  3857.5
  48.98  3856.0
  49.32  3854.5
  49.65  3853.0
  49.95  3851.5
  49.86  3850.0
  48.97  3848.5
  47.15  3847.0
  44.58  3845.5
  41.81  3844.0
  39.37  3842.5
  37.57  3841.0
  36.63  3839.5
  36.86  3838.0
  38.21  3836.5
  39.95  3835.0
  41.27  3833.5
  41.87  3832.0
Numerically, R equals 0.7 Ang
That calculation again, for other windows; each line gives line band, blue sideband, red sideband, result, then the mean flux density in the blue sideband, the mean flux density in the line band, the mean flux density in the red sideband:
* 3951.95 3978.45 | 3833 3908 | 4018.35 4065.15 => 7.01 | 44.4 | 36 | 52.9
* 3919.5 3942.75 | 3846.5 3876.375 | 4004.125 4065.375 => 8.68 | 47.1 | 30.9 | 52.8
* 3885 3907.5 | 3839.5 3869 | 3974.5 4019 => 1.59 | 45.7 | 43.5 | 49.4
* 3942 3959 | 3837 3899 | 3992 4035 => 2.52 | 44.7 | 41.8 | 52.3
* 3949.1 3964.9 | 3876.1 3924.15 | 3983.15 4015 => 1.24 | 44.4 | 44.9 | 52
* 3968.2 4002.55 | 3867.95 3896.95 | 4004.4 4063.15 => 5.08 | 44.3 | 42.8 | 52.8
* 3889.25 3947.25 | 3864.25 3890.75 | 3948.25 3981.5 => 4.72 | 45.2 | 38.4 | 37.5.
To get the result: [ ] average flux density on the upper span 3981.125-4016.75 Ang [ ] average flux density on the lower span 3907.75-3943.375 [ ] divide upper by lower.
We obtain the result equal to 1.44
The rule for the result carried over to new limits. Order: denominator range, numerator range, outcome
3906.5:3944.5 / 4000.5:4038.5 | 1.44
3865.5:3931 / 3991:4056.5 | 1.19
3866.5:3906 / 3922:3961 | 0.80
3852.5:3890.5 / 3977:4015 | 1.10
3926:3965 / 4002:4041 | 1.46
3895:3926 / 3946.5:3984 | 0.86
